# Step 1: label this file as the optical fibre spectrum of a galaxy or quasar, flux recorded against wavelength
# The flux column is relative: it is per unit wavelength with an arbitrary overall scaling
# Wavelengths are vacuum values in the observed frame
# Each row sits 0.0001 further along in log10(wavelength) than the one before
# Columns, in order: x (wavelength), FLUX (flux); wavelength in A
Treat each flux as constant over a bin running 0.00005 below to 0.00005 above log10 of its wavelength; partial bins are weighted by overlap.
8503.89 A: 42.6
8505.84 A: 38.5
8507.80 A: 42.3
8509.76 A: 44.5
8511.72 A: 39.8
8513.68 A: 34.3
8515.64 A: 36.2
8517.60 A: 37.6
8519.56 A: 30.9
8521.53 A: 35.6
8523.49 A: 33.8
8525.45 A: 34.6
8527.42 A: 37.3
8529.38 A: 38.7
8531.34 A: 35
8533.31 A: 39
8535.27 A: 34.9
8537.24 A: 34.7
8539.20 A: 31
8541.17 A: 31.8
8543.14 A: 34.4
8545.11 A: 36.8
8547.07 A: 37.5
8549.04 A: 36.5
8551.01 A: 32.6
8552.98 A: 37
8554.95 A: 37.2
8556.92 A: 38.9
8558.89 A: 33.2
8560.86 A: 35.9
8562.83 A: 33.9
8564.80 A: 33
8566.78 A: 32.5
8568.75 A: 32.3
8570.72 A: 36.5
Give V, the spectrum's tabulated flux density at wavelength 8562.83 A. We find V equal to 33.9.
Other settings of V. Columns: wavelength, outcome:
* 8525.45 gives 34.6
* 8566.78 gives 32.5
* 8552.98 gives 37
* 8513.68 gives 34.3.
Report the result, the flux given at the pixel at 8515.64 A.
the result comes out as 36.2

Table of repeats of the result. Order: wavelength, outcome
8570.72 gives 36.5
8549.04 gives 36.5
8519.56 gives 30.9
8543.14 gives 34.4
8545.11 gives 36.8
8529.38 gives 38.7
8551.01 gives 32.6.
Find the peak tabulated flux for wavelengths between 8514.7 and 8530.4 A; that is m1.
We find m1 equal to 38.7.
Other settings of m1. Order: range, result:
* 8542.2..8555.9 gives 37.5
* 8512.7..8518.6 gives 37.6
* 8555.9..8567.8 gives 38.9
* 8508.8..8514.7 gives 44.5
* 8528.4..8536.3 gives 39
